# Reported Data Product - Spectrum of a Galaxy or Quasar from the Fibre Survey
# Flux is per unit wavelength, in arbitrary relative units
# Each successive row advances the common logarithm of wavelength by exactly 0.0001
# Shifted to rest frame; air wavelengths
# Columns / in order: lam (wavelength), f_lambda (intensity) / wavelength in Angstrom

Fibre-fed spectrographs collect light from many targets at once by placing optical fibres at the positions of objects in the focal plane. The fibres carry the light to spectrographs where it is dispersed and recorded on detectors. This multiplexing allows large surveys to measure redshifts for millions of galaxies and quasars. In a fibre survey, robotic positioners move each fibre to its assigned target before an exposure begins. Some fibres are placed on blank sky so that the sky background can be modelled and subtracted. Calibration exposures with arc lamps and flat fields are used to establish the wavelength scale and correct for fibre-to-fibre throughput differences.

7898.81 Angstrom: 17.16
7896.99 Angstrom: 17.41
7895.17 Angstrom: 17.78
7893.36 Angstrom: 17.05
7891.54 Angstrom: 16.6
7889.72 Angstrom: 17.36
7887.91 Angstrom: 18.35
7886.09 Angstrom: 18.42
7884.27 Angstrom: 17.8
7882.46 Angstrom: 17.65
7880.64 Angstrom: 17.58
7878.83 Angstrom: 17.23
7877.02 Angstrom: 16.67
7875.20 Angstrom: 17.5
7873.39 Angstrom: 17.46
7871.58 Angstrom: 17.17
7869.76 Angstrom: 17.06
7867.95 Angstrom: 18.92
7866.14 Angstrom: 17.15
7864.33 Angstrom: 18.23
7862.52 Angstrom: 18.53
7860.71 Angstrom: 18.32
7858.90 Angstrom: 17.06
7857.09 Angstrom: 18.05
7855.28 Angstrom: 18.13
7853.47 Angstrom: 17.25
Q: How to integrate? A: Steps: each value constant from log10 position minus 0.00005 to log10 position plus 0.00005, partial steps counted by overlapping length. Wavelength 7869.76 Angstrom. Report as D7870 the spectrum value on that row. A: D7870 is 17.06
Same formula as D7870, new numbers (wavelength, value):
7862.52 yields 18.53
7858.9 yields 17.06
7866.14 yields 17.15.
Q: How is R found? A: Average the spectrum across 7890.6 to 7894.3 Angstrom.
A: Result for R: 16.8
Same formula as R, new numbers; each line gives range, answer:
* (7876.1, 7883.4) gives 17.3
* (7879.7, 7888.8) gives 17.9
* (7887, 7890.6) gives 17.9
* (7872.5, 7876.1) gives 17.5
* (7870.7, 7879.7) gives 17.2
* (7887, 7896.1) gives 17.4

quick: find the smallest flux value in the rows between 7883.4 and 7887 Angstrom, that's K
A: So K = 17.8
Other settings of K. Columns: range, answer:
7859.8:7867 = 17.15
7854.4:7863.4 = 17.06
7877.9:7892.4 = 16.6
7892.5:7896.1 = 17.05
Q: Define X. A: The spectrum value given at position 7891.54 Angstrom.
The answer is 16.6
